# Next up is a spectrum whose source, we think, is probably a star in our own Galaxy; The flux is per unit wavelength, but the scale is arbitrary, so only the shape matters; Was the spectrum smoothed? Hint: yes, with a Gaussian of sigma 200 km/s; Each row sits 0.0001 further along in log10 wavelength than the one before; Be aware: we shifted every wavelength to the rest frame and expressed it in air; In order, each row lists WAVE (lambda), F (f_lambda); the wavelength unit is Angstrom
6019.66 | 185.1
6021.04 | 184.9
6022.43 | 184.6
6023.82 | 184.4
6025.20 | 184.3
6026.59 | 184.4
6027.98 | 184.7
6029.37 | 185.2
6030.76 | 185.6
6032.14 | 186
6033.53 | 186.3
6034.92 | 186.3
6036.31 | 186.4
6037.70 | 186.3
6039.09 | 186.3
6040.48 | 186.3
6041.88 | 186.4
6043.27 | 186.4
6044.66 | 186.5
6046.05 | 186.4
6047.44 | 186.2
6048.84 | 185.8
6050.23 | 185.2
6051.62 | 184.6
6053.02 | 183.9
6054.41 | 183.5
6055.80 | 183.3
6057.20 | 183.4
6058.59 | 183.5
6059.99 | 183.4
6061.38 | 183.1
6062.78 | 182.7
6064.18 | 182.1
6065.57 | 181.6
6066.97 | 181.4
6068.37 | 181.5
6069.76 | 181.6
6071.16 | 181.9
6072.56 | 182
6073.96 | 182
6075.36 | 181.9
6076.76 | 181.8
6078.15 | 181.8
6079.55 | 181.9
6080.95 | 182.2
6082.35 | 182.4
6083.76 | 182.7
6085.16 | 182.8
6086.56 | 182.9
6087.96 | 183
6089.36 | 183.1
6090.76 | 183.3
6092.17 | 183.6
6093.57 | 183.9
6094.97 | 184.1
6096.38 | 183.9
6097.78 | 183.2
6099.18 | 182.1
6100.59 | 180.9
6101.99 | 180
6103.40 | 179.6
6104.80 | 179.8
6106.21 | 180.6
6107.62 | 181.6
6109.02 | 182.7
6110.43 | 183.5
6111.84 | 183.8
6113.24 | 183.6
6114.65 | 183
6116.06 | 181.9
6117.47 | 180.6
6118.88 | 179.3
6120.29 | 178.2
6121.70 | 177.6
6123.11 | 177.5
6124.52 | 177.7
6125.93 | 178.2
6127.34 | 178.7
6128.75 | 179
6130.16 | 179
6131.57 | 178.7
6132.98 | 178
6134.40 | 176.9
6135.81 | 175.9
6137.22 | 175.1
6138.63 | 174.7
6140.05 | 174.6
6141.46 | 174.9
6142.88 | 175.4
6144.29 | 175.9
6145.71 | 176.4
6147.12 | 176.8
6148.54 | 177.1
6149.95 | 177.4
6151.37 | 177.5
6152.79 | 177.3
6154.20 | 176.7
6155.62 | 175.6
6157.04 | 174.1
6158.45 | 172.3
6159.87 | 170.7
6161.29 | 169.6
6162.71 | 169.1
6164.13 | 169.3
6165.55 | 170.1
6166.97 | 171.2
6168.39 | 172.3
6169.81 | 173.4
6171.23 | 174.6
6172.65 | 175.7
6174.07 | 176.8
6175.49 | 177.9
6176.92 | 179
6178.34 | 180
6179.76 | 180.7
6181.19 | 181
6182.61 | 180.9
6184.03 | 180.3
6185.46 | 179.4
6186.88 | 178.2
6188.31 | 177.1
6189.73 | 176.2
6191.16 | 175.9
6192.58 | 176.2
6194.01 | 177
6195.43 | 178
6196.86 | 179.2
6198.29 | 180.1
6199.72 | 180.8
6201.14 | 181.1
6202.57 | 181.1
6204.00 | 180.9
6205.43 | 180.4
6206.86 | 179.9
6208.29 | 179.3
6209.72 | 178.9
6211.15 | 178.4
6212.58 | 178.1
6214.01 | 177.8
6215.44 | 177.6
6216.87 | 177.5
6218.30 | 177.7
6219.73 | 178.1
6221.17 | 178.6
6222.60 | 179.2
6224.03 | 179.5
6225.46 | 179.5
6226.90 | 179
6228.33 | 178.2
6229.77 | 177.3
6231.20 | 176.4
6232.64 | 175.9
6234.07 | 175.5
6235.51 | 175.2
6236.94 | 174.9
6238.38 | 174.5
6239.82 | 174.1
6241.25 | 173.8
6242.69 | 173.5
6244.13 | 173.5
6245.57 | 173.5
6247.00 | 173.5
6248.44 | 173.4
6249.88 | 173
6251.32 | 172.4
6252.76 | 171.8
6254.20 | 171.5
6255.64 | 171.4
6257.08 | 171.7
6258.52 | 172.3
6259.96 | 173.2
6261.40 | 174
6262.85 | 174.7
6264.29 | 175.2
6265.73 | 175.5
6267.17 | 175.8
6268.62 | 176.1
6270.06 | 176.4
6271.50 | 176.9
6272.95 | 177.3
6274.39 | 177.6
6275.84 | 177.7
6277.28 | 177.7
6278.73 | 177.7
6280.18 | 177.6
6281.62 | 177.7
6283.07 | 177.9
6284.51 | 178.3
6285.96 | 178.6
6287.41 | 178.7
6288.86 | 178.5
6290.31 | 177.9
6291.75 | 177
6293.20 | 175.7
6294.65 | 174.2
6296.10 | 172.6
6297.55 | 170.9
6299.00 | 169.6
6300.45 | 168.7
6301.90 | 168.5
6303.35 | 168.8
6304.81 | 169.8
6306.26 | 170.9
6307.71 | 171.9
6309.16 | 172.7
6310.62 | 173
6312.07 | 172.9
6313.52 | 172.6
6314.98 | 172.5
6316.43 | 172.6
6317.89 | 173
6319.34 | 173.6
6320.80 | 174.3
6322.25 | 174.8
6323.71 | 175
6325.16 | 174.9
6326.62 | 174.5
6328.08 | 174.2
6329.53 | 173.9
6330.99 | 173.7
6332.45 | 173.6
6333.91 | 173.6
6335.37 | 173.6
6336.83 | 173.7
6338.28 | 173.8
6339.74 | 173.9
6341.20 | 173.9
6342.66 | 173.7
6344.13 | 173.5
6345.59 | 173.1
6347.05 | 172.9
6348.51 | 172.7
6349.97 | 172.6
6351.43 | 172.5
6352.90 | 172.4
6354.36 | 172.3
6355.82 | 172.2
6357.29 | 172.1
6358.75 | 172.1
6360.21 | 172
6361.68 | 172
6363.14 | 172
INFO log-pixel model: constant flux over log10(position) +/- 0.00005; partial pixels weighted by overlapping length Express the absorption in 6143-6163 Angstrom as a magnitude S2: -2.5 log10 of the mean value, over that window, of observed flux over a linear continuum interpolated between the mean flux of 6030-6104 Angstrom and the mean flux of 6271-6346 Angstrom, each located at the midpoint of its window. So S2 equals 0.03 mag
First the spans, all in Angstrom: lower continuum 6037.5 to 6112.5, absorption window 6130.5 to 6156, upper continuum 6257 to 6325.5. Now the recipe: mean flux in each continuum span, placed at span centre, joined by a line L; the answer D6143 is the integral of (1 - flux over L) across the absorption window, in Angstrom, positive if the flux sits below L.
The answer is 0.56 Angstrom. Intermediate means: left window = 183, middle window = 176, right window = 175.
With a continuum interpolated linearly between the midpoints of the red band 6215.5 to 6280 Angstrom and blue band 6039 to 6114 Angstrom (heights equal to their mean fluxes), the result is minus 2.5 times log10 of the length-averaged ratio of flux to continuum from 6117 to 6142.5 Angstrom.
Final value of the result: 0.02 mag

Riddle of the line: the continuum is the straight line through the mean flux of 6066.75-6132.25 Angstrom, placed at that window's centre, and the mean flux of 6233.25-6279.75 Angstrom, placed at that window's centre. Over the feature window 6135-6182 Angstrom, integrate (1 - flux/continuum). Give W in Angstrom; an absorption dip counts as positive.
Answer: 0.97 Angstrom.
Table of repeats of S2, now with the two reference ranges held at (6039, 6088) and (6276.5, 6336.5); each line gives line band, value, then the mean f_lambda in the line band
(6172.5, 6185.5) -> -0.002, 179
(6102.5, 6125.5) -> 0.005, 181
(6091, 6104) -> -0.001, 182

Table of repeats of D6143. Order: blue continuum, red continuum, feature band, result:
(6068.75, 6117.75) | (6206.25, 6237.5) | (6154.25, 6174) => 0.8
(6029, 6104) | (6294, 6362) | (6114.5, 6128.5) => 0.2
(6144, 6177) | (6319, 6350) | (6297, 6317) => 0.3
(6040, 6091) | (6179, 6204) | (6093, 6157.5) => 0.8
